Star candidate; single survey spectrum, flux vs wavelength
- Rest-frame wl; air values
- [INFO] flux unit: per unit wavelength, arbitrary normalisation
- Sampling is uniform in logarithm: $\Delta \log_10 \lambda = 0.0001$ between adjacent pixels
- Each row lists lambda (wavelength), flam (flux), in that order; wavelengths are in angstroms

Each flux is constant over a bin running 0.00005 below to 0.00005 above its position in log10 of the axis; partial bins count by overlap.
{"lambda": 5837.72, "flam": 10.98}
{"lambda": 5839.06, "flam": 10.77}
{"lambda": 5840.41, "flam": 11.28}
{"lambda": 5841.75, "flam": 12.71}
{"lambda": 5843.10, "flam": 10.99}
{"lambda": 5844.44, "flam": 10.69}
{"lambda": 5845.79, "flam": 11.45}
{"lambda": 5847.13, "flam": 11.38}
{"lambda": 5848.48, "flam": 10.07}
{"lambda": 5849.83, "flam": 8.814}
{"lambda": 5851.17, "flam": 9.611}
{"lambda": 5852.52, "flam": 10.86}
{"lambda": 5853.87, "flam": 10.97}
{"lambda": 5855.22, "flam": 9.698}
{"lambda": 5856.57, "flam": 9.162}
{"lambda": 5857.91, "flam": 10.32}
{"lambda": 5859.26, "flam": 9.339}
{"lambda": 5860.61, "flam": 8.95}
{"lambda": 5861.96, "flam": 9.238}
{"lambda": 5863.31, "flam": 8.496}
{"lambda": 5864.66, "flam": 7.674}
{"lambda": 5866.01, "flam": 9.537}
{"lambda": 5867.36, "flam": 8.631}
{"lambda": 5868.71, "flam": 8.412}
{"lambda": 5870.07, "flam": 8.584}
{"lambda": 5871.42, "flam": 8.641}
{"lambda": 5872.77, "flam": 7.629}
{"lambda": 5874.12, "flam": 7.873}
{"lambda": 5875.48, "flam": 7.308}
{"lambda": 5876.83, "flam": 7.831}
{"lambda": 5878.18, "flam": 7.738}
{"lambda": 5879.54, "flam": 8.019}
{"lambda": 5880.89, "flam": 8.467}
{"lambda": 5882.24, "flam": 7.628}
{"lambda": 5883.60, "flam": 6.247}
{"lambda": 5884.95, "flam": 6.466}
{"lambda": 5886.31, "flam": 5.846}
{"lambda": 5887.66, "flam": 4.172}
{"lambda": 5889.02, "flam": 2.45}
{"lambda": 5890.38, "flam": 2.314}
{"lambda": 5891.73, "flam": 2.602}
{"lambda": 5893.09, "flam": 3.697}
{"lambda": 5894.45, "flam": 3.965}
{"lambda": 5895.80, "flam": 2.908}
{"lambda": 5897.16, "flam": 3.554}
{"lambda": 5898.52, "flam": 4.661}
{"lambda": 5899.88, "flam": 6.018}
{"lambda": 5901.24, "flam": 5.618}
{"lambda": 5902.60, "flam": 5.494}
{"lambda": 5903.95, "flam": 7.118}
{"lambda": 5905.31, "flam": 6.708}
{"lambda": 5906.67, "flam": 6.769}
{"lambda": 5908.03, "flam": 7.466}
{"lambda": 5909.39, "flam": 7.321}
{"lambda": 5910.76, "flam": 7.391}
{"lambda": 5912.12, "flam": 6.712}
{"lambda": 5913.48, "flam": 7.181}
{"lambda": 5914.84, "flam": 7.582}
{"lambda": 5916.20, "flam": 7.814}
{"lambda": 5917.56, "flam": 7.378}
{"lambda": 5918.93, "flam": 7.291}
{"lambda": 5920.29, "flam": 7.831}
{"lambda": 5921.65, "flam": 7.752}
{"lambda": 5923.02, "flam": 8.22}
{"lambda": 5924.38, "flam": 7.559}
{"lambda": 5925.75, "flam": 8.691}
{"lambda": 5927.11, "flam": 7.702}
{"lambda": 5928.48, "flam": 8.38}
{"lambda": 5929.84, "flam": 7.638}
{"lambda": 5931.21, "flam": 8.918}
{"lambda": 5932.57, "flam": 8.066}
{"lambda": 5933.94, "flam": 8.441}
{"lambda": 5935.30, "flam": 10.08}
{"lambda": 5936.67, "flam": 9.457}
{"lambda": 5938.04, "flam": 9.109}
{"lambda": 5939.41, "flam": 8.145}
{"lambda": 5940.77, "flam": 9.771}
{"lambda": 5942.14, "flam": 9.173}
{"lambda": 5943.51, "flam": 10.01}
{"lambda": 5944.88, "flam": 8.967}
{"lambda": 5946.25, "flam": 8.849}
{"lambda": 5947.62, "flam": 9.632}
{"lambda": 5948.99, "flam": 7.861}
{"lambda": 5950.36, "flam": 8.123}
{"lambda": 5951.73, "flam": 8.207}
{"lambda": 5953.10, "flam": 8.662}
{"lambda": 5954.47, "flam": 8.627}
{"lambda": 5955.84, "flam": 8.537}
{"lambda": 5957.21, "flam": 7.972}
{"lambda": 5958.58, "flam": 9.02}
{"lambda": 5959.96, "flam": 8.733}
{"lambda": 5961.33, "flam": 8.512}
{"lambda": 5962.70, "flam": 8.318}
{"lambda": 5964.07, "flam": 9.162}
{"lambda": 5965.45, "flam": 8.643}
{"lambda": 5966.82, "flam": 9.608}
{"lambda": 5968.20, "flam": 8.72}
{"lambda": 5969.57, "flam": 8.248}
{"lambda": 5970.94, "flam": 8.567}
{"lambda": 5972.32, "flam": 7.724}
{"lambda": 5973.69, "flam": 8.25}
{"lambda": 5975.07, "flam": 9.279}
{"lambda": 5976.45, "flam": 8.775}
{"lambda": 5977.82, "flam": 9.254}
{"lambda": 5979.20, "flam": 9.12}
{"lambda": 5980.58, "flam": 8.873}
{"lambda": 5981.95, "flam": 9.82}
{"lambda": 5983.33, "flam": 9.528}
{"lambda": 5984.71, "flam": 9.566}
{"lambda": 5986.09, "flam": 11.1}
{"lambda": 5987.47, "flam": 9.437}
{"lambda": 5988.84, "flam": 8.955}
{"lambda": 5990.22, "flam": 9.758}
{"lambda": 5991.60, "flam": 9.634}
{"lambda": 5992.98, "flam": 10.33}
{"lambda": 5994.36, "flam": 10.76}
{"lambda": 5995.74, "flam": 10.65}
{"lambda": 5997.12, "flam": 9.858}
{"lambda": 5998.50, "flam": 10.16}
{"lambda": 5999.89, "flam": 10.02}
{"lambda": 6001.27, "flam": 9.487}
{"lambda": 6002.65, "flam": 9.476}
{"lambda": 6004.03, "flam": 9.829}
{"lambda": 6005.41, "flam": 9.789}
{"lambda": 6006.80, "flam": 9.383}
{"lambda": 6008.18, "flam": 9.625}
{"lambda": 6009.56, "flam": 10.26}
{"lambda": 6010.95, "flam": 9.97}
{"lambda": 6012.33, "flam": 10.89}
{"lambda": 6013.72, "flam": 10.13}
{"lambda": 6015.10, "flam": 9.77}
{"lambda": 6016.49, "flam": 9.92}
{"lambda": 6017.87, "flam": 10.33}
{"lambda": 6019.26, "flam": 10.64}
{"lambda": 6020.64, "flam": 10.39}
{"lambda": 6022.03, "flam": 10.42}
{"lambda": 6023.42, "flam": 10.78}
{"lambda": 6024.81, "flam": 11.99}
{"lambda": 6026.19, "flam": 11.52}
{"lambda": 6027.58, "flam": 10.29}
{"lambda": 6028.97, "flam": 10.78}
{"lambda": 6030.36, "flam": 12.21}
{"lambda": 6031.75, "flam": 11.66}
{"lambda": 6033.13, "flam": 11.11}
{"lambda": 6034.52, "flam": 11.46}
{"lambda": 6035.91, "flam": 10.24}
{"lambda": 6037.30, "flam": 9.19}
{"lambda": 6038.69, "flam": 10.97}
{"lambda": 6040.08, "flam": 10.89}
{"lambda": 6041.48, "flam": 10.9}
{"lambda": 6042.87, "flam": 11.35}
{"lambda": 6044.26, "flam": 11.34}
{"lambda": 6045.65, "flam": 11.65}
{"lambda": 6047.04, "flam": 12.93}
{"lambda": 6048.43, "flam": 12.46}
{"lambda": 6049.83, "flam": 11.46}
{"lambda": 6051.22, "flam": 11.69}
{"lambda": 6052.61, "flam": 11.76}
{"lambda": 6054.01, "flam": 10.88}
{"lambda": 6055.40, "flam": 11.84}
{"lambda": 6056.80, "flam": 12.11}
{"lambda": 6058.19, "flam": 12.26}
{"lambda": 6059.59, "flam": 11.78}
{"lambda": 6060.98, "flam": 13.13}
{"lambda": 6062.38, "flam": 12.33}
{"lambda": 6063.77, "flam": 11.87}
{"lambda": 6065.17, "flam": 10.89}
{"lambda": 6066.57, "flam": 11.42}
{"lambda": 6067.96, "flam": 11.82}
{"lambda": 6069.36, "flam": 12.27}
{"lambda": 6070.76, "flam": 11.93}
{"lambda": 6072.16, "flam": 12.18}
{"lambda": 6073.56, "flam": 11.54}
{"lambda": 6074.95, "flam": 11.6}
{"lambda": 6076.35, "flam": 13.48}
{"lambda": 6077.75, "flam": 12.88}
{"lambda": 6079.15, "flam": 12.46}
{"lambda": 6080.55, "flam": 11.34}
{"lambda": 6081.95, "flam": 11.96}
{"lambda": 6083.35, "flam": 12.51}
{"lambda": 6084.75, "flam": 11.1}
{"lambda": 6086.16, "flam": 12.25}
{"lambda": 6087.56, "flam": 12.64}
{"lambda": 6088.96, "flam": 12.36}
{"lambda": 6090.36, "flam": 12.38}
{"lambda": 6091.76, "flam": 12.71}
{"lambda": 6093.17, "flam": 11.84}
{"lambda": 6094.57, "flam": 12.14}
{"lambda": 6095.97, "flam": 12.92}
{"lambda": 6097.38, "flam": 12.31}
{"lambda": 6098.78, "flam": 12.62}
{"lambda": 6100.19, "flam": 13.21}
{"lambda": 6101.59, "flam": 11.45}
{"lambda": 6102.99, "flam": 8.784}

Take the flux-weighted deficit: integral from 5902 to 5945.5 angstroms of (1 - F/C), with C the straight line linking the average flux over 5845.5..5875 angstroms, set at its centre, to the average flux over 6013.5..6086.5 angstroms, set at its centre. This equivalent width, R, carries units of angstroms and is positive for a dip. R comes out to 8.8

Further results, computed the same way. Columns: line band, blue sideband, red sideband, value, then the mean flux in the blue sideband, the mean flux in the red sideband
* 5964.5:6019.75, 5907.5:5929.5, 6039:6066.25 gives 1.7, 7.64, 11.7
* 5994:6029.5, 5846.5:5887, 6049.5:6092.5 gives 2.5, 8.64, 12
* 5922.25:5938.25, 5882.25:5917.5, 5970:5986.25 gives -3.6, 5.6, 9.08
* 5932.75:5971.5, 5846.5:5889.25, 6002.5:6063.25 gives 3.6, 8.37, 11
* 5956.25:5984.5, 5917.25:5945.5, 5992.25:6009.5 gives 1.5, 8.52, 9.96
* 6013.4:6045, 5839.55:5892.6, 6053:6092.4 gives 1.4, 8.4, 12.1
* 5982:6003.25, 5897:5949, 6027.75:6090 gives -0.2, 7.79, 11.7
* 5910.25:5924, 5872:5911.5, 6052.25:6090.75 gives -1.5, 5.91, 12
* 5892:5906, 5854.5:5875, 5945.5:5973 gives 6.1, 8.8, 8.59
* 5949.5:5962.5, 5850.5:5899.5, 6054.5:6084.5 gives 1.1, 7.2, 12.1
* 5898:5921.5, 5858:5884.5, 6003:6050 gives 5.3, 8.25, 10.8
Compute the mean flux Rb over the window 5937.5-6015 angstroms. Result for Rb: 9.27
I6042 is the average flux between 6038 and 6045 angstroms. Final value 11.1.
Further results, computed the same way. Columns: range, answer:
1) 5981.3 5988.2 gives 9.89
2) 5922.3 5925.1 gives 7.87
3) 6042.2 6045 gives 11.4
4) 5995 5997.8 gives 10.3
